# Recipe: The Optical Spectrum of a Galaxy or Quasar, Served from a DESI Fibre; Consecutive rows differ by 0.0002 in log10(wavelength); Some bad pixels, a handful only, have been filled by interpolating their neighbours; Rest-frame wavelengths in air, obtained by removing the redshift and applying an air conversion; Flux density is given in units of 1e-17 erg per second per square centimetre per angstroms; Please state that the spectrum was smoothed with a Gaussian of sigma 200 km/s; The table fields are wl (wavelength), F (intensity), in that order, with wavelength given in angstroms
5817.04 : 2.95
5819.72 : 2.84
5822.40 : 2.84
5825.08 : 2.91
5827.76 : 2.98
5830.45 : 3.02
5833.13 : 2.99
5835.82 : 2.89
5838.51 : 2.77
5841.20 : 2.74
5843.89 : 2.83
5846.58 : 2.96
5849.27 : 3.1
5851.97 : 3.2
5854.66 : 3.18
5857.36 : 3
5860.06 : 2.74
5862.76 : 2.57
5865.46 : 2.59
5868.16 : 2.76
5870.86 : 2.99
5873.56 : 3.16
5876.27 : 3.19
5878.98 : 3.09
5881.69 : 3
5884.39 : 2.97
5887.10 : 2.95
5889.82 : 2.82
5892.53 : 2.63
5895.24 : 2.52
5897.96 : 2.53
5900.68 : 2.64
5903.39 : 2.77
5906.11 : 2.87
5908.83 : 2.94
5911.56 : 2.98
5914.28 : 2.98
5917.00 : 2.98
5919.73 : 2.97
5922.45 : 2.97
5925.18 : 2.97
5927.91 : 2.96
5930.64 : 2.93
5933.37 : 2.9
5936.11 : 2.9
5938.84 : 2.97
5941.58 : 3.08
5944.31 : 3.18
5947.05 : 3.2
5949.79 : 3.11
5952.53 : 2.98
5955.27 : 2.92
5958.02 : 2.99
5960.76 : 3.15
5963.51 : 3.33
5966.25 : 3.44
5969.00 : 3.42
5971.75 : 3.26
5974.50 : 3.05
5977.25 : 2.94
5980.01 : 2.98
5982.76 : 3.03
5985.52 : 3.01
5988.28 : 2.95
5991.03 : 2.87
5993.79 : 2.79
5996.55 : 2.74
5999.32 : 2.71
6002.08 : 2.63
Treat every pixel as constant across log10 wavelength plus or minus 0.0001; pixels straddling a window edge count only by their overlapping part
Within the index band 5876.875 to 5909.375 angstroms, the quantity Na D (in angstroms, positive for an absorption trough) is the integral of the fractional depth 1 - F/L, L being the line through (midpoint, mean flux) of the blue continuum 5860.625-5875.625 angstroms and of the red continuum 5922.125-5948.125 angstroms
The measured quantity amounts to 0.9 angstroms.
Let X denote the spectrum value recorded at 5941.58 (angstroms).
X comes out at 3.08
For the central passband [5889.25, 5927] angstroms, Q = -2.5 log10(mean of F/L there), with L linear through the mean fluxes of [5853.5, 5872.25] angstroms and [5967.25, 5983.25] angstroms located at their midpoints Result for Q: 0.046 mag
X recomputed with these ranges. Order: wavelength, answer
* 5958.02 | 2.99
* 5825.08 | 2.91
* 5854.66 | 3.18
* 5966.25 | 3.44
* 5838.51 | 2.77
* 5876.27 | 3.19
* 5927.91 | 2.96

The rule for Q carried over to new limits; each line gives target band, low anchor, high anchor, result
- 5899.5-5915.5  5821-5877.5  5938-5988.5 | 0.06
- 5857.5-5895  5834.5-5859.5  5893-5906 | -0.04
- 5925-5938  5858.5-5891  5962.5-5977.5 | 0.07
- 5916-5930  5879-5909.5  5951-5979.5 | -0.01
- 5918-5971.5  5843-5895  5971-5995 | -0.04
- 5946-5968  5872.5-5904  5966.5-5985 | -0.03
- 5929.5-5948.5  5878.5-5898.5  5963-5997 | -0.03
